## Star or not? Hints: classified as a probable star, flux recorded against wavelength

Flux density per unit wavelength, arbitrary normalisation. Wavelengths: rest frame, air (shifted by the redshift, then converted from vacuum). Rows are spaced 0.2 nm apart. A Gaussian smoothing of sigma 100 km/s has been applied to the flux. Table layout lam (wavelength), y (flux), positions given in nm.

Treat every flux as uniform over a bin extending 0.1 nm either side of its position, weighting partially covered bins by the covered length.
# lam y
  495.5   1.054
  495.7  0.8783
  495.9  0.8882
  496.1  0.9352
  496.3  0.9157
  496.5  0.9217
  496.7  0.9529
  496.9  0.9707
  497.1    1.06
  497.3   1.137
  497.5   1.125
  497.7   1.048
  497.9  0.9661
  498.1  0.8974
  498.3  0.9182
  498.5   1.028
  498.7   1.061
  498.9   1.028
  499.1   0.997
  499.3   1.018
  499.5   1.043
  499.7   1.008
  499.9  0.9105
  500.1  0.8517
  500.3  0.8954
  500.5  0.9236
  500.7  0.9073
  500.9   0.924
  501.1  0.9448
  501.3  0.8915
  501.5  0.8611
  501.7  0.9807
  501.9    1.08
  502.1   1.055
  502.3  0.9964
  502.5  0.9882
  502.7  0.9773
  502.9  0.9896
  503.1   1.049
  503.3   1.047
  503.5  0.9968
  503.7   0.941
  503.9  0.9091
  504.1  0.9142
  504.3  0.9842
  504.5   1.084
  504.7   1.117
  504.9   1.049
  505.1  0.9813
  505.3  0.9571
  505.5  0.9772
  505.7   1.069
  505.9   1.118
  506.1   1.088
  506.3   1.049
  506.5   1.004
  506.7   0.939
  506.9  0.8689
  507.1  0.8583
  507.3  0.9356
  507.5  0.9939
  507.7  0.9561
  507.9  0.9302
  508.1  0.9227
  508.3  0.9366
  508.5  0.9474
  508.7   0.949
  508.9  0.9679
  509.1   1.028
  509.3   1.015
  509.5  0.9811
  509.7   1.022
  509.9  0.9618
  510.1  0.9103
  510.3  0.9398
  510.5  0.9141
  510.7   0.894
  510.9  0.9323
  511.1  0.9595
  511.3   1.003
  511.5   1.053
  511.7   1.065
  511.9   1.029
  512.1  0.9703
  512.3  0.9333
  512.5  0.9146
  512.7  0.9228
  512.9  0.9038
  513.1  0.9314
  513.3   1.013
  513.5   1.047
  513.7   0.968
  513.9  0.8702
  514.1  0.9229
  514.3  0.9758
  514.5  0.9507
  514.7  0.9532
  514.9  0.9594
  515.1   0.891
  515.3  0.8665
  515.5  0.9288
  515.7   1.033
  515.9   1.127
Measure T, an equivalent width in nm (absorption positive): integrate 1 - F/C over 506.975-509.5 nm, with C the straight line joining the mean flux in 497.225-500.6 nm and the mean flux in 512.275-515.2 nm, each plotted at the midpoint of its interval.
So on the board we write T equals 0.02 nm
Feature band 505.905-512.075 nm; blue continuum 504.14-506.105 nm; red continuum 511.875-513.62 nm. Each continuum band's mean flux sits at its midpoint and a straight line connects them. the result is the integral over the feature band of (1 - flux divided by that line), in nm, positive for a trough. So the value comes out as 0.16 nm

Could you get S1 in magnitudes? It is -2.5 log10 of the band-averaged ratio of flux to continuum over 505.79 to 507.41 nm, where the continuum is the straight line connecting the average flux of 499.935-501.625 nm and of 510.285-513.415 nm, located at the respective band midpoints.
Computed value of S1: -0.06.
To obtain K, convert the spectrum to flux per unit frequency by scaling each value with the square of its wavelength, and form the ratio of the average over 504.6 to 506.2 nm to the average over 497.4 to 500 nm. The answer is 1.07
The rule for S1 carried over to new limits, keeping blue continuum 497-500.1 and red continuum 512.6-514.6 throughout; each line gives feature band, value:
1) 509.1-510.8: 0.007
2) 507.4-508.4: 0.029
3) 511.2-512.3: -0.064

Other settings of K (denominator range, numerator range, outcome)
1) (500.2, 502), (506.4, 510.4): 1.05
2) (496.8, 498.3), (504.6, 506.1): 1.05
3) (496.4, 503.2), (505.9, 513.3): 1.02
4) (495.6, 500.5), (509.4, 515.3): 1.04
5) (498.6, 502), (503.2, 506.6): 1.08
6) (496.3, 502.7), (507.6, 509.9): 1.03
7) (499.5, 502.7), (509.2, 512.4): 1.06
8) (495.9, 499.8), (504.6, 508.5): 1.02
